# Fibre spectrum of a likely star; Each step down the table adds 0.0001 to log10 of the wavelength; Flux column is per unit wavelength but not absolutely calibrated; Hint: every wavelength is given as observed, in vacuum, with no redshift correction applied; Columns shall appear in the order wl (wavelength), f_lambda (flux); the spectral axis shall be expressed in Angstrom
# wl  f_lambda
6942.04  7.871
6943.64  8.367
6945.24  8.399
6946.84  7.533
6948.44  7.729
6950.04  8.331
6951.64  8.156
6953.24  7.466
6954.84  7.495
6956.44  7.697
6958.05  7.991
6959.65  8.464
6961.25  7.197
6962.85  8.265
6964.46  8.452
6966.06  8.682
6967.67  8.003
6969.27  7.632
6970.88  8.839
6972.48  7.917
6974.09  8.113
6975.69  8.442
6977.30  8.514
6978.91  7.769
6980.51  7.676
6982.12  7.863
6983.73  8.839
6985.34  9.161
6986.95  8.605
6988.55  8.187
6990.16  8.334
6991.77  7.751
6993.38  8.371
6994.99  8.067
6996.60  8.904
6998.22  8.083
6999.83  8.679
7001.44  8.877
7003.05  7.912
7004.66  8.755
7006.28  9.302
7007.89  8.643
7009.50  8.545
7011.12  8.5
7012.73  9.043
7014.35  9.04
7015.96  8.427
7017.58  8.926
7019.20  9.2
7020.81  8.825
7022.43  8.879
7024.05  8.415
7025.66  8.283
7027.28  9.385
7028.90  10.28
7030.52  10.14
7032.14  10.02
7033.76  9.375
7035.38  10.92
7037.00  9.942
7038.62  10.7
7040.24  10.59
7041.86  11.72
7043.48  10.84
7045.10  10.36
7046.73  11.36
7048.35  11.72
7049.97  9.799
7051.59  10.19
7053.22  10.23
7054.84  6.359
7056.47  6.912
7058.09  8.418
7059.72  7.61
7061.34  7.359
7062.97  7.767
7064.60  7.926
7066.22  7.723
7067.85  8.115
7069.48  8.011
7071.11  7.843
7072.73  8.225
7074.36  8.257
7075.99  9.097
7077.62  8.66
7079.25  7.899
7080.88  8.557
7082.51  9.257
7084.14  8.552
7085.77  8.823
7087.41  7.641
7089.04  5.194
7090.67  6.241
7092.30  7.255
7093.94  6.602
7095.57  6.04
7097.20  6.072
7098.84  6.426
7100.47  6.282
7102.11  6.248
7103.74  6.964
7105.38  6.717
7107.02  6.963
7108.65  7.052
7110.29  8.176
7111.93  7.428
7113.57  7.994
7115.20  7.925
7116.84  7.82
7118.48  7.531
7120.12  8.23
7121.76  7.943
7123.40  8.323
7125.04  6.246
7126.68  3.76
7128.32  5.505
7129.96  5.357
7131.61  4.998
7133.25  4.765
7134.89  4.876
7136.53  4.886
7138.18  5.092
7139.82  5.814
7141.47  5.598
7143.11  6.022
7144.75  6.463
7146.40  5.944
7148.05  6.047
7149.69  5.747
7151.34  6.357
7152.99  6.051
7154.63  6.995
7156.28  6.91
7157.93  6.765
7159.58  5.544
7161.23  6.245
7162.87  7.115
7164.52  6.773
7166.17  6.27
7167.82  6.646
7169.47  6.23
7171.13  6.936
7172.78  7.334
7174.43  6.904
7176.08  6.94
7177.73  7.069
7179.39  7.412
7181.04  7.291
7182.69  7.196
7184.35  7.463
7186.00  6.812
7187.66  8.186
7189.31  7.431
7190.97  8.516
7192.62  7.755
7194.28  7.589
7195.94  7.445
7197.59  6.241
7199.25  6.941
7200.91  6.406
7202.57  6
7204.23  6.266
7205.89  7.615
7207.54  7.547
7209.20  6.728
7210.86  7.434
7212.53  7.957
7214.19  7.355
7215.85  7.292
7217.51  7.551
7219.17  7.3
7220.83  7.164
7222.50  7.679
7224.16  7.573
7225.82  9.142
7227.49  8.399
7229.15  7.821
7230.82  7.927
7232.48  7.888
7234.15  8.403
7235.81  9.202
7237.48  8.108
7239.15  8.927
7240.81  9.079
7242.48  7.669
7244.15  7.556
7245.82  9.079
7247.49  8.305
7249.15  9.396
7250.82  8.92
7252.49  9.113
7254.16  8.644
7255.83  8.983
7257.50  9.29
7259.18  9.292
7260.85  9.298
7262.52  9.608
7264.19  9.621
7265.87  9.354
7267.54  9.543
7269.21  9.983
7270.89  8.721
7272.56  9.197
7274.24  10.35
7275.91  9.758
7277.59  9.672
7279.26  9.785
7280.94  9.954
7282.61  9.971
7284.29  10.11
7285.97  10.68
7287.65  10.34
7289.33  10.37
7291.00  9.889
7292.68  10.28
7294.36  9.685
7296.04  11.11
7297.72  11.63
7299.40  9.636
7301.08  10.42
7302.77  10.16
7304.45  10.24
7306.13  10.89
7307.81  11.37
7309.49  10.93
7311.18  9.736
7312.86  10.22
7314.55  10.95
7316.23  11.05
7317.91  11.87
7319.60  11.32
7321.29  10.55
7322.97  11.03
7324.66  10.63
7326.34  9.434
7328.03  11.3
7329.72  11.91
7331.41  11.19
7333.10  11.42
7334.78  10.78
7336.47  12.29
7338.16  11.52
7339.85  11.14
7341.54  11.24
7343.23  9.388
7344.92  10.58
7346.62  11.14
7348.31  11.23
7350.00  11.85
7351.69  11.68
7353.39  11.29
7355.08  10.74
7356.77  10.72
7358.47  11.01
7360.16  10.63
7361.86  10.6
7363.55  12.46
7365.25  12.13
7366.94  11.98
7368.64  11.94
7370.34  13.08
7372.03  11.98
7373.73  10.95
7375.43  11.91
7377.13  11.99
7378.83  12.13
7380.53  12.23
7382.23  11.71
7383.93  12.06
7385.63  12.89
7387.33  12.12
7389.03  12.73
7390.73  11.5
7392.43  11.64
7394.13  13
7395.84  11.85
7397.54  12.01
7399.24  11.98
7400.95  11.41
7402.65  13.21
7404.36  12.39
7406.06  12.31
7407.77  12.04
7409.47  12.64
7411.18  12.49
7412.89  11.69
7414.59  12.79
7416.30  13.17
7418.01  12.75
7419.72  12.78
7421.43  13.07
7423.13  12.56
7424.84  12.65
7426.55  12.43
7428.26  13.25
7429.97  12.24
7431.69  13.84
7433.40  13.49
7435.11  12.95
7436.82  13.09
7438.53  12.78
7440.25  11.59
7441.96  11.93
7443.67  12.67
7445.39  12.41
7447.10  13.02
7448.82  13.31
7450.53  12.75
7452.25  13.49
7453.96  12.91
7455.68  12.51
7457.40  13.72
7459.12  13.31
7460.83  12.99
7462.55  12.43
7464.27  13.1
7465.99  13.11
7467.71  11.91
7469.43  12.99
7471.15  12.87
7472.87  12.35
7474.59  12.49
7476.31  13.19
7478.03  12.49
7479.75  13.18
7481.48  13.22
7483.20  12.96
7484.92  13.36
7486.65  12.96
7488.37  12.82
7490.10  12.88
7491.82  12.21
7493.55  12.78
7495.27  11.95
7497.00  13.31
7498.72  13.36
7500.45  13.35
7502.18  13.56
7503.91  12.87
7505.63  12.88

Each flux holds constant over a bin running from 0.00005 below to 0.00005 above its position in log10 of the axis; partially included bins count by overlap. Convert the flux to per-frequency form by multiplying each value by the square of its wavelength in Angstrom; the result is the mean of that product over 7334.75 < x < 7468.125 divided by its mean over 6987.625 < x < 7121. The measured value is 1.6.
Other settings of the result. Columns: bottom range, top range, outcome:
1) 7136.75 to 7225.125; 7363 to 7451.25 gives 1.93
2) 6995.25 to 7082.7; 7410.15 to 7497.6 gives 1.59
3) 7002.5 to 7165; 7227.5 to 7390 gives 1.43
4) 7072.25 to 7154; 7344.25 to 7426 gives 1.91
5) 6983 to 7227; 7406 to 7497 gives 1.83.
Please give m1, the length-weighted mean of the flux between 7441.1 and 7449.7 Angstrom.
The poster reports 12.7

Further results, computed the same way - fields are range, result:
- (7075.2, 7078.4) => 8.88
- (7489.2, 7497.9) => 12.6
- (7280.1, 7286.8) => 10.2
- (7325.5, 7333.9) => 11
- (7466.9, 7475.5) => 12.5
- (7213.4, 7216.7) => 7.33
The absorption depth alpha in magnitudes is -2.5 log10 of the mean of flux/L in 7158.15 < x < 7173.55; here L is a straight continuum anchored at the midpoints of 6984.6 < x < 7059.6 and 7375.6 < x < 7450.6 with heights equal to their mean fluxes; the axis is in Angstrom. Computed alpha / 0.498 mag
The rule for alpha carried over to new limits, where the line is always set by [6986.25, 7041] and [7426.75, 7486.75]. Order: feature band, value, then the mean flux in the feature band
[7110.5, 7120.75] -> 0.25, 7.83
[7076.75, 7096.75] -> 0.27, 7.54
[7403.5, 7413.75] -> 0.02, 12.3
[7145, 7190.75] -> 0.46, 6.78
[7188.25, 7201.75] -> 0.40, 7.31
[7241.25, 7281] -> 0.21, 9.2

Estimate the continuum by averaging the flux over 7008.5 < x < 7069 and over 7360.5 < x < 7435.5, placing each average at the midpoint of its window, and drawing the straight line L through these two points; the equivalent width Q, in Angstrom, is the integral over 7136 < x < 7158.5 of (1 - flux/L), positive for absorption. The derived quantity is 9.1 Angstrom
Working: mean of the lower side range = 9.23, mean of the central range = 6.06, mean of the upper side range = 12.3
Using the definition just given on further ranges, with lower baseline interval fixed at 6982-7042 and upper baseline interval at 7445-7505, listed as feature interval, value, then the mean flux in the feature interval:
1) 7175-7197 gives 6.38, 7.45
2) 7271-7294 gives 2.69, 9.98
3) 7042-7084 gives 2.94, 8.78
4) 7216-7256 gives 9.59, 8.3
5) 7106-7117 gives 2.53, 7.6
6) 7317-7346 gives 1.68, 11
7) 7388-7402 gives 0.25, 12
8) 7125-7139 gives 7.04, 4.99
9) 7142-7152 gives 4.02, 6.08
